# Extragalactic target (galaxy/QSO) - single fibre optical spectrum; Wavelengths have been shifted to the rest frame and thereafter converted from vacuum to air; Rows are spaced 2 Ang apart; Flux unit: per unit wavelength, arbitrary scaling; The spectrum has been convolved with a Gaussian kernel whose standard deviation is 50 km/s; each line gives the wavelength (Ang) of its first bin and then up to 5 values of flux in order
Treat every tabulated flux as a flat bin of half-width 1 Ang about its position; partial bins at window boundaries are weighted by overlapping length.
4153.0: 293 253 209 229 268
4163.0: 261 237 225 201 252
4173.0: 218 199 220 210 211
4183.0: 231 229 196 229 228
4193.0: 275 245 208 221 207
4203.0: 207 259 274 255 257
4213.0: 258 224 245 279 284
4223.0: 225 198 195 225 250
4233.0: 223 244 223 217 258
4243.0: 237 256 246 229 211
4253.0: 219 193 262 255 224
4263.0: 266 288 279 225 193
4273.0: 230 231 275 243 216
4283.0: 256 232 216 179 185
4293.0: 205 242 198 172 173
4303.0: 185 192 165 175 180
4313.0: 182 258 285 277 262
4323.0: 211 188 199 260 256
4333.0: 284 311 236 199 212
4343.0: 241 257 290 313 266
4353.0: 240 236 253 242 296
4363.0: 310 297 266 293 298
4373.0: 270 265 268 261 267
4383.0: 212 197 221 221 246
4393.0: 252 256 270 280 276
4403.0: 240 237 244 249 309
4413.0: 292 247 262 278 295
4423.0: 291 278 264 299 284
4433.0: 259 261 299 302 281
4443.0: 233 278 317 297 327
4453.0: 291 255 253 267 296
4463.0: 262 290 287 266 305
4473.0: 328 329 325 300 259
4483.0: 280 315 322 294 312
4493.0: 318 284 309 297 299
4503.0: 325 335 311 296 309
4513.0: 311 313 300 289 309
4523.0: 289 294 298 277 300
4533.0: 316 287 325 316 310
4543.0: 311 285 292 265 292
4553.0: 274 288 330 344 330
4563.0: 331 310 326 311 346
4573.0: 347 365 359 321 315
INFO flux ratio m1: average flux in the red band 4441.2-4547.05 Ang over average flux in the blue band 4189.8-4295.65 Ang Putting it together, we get 1.27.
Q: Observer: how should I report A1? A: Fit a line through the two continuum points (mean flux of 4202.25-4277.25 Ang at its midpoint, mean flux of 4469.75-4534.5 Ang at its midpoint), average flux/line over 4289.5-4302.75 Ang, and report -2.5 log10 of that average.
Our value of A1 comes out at 0.29 mag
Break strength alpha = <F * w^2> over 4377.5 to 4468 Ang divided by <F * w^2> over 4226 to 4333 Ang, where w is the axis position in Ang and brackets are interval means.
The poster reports 1.3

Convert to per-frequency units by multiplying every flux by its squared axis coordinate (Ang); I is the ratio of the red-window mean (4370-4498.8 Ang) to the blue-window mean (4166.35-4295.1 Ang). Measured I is 1.31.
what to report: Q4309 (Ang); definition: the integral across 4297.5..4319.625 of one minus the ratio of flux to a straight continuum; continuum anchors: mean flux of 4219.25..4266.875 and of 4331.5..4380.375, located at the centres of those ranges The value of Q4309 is 4.5 Ang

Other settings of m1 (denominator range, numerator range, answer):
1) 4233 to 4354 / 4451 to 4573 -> 1.30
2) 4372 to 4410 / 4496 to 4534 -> 1.22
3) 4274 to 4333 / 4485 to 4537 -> 1.39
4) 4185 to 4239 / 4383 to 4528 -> 1.21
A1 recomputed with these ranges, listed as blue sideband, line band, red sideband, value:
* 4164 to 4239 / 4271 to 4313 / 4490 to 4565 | 0.213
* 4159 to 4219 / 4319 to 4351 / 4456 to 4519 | 0.070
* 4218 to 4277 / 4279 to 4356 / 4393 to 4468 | 0.113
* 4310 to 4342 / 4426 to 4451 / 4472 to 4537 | -0.013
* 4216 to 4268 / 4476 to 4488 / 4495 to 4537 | -0.017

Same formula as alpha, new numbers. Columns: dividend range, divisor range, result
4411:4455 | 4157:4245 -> 1.35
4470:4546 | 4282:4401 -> 1.37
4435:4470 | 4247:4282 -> 1.29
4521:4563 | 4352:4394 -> 1.27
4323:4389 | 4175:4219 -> 1.18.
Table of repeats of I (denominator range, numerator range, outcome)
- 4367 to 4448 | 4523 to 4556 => 1.18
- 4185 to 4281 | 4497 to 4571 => 1.48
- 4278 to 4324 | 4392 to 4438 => 1.34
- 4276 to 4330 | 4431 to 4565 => 1.51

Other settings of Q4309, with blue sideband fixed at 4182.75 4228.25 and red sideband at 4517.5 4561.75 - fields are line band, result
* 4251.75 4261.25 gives 0.6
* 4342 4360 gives 0.3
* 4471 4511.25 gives -2.2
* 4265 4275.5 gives 0.5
